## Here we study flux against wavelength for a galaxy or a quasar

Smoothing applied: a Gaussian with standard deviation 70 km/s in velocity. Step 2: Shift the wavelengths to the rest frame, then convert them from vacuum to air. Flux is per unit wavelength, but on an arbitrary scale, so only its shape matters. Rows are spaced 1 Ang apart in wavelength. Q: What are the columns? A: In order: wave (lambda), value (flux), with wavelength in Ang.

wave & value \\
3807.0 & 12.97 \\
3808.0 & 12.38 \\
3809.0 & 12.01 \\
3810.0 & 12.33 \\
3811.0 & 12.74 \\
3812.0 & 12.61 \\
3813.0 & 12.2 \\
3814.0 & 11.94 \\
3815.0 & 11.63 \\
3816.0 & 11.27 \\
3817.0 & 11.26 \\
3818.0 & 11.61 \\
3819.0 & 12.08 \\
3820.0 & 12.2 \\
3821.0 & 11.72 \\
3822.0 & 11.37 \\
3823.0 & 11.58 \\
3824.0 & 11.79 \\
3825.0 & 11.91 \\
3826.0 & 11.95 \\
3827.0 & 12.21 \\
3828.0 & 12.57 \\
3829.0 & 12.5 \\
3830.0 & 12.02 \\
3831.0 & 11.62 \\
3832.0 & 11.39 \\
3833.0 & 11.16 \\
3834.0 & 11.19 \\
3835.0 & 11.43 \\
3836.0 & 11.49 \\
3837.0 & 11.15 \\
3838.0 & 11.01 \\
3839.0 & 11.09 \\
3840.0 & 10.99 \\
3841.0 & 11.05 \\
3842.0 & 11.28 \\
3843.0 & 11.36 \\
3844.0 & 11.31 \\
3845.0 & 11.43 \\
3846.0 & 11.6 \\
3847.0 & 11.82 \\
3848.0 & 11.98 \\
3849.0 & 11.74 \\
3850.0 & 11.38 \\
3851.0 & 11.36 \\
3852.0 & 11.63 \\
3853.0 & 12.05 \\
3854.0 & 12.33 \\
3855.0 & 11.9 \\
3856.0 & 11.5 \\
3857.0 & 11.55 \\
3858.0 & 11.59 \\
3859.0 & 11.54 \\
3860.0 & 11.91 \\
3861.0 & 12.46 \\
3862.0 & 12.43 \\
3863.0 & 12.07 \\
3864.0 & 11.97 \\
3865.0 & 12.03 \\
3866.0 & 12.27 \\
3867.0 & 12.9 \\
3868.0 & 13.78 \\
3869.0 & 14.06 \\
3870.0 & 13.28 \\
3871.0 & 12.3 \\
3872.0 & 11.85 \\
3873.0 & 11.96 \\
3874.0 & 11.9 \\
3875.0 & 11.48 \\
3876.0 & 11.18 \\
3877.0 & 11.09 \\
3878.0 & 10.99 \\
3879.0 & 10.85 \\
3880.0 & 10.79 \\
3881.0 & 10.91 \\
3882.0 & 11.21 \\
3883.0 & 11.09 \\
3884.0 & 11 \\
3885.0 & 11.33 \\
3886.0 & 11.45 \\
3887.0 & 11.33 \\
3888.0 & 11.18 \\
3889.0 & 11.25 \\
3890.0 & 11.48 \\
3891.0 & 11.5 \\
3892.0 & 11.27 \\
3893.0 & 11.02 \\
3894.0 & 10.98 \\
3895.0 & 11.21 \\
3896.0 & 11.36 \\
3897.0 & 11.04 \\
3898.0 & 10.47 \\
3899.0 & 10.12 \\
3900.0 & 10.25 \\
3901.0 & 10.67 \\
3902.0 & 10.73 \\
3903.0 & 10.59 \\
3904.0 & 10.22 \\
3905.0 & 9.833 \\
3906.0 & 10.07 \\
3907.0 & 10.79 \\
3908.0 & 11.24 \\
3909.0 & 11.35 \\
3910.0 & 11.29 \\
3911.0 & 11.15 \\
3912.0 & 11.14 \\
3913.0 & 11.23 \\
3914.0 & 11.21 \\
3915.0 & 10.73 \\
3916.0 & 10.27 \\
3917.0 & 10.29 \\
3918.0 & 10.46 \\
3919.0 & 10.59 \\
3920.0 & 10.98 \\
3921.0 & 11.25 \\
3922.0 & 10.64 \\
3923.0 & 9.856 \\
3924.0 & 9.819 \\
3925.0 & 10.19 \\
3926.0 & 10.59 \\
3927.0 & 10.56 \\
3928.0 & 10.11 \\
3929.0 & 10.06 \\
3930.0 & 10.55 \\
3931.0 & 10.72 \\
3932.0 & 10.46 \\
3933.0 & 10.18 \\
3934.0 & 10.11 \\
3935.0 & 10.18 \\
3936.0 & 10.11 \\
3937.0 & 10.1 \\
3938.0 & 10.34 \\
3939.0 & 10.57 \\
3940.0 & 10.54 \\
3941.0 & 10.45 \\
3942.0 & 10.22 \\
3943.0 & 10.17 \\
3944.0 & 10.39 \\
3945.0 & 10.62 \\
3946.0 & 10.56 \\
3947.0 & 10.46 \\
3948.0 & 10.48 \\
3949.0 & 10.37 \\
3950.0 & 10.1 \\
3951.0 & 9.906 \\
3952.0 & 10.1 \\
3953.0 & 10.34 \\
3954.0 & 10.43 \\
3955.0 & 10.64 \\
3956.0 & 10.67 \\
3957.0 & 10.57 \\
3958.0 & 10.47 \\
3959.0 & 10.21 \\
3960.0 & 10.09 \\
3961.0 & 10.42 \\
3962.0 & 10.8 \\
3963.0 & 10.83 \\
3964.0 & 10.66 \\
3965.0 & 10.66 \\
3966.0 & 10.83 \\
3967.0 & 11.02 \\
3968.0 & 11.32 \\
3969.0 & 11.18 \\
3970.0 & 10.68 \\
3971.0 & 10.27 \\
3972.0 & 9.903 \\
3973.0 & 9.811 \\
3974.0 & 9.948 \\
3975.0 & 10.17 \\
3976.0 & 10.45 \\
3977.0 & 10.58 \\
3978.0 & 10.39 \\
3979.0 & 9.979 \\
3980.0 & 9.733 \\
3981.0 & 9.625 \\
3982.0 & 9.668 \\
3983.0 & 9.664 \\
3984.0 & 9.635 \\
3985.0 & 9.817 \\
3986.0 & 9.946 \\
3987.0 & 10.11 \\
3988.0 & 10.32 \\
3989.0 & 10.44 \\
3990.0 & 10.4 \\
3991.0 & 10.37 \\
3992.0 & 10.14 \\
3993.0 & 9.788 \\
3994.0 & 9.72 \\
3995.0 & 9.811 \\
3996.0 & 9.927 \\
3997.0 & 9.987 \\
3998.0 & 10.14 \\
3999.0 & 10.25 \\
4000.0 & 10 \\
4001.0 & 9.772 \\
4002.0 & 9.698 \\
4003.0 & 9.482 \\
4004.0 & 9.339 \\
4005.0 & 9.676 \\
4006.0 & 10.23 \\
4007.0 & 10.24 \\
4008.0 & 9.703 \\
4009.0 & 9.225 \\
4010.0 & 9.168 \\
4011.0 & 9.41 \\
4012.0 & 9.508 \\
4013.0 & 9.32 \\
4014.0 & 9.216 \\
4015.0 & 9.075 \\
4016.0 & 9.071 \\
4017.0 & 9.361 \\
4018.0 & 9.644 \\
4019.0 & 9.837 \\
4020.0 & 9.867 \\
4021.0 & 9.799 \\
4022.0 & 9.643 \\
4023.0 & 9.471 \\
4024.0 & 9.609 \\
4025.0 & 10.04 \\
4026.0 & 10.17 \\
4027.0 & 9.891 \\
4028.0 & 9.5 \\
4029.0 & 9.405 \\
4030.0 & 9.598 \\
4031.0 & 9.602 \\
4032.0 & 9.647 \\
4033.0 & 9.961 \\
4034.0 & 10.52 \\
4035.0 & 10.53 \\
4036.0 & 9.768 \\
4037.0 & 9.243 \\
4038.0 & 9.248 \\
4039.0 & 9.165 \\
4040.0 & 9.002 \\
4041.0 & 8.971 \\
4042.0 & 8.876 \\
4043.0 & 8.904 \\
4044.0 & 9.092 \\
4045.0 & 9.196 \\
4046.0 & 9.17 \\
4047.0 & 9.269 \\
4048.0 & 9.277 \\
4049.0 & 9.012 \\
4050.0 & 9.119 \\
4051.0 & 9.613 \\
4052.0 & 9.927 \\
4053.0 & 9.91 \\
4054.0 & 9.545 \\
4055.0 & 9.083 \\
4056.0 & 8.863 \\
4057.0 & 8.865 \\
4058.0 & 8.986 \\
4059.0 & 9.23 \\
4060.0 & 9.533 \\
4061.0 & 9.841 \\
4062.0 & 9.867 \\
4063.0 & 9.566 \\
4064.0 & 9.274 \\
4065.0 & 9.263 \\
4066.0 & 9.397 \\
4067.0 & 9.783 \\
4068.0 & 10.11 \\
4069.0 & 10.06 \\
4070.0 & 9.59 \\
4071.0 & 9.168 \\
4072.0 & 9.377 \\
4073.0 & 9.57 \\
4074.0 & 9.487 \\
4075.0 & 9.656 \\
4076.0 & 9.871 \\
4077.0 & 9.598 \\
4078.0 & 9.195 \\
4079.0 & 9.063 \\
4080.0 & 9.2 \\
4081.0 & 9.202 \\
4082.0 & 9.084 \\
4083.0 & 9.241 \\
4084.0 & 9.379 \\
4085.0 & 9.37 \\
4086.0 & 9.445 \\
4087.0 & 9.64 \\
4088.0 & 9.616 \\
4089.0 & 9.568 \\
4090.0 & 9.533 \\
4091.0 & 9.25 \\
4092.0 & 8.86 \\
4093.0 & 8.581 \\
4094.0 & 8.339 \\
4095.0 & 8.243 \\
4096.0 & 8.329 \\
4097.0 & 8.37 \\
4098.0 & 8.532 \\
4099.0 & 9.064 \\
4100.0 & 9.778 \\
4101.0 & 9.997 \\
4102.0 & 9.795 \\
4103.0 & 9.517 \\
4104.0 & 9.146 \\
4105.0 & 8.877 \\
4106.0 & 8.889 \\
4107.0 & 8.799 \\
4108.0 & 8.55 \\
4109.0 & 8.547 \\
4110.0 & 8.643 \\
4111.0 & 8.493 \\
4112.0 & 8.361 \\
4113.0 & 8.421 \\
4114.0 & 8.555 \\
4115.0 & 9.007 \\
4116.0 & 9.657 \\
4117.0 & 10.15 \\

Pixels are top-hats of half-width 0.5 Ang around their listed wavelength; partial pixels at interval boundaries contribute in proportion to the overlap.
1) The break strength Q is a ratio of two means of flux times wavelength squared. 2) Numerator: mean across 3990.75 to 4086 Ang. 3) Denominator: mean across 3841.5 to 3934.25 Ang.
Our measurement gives 0.9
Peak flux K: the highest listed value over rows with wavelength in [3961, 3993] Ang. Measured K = 11.32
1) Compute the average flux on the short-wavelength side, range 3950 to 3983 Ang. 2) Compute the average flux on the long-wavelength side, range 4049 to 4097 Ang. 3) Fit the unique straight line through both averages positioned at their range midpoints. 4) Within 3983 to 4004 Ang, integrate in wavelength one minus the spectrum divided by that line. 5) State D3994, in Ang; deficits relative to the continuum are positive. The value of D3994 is 0.3 Ang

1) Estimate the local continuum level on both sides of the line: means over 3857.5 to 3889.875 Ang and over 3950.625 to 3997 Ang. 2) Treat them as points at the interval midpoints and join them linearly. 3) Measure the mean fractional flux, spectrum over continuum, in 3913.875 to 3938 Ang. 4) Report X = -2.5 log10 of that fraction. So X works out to 0.060 mag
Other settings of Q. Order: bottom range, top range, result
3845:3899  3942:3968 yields 0.94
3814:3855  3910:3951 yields 0.95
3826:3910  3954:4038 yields 0.93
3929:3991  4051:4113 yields 0.95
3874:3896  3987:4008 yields 0.94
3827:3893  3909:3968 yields 0.94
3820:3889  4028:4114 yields 0.88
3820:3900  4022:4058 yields 0.89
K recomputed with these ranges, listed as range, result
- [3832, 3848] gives 11.98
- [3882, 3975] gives 11.5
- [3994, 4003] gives 10.25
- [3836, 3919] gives 14.06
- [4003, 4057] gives 10.53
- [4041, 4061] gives 9.927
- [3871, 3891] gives 12.3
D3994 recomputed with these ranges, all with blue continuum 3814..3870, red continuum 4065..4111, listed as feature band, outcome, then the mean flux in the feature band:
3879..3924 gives 1.3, 10.9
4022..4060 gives 1.1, 9.44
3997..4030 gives 1.2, 9.65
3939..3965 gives 0.5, 10.4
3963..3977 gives -0.1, 10.5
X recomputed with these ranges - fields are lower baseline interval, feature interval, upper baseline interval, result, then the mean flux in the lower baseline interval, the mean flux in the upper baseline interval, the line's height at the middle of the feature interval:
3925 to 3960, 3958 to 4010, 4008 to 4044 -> -0.02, 10.4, 9.52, 9.94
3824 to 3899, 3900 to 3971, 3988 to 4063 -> 0.02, 11.6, 9.6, 10.7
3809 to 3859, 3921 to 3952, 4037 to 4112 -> 0.03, 11.7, 9.23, 10.6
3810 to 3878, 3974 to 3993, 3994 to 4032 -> 0.00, 11.8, 9.67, 10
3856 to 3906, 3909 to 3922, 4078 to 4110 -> 0.02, 11.5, 9.09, 11.1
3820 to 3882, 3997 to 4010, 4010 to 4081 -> 0.02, 11.8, 9.47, 9.97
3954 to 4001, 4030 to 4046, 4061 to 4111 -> 0.03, 10.3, 9.25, 9.7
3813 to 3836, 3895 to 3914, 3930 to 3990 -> 0.01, 11.7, 10.3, 10.9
